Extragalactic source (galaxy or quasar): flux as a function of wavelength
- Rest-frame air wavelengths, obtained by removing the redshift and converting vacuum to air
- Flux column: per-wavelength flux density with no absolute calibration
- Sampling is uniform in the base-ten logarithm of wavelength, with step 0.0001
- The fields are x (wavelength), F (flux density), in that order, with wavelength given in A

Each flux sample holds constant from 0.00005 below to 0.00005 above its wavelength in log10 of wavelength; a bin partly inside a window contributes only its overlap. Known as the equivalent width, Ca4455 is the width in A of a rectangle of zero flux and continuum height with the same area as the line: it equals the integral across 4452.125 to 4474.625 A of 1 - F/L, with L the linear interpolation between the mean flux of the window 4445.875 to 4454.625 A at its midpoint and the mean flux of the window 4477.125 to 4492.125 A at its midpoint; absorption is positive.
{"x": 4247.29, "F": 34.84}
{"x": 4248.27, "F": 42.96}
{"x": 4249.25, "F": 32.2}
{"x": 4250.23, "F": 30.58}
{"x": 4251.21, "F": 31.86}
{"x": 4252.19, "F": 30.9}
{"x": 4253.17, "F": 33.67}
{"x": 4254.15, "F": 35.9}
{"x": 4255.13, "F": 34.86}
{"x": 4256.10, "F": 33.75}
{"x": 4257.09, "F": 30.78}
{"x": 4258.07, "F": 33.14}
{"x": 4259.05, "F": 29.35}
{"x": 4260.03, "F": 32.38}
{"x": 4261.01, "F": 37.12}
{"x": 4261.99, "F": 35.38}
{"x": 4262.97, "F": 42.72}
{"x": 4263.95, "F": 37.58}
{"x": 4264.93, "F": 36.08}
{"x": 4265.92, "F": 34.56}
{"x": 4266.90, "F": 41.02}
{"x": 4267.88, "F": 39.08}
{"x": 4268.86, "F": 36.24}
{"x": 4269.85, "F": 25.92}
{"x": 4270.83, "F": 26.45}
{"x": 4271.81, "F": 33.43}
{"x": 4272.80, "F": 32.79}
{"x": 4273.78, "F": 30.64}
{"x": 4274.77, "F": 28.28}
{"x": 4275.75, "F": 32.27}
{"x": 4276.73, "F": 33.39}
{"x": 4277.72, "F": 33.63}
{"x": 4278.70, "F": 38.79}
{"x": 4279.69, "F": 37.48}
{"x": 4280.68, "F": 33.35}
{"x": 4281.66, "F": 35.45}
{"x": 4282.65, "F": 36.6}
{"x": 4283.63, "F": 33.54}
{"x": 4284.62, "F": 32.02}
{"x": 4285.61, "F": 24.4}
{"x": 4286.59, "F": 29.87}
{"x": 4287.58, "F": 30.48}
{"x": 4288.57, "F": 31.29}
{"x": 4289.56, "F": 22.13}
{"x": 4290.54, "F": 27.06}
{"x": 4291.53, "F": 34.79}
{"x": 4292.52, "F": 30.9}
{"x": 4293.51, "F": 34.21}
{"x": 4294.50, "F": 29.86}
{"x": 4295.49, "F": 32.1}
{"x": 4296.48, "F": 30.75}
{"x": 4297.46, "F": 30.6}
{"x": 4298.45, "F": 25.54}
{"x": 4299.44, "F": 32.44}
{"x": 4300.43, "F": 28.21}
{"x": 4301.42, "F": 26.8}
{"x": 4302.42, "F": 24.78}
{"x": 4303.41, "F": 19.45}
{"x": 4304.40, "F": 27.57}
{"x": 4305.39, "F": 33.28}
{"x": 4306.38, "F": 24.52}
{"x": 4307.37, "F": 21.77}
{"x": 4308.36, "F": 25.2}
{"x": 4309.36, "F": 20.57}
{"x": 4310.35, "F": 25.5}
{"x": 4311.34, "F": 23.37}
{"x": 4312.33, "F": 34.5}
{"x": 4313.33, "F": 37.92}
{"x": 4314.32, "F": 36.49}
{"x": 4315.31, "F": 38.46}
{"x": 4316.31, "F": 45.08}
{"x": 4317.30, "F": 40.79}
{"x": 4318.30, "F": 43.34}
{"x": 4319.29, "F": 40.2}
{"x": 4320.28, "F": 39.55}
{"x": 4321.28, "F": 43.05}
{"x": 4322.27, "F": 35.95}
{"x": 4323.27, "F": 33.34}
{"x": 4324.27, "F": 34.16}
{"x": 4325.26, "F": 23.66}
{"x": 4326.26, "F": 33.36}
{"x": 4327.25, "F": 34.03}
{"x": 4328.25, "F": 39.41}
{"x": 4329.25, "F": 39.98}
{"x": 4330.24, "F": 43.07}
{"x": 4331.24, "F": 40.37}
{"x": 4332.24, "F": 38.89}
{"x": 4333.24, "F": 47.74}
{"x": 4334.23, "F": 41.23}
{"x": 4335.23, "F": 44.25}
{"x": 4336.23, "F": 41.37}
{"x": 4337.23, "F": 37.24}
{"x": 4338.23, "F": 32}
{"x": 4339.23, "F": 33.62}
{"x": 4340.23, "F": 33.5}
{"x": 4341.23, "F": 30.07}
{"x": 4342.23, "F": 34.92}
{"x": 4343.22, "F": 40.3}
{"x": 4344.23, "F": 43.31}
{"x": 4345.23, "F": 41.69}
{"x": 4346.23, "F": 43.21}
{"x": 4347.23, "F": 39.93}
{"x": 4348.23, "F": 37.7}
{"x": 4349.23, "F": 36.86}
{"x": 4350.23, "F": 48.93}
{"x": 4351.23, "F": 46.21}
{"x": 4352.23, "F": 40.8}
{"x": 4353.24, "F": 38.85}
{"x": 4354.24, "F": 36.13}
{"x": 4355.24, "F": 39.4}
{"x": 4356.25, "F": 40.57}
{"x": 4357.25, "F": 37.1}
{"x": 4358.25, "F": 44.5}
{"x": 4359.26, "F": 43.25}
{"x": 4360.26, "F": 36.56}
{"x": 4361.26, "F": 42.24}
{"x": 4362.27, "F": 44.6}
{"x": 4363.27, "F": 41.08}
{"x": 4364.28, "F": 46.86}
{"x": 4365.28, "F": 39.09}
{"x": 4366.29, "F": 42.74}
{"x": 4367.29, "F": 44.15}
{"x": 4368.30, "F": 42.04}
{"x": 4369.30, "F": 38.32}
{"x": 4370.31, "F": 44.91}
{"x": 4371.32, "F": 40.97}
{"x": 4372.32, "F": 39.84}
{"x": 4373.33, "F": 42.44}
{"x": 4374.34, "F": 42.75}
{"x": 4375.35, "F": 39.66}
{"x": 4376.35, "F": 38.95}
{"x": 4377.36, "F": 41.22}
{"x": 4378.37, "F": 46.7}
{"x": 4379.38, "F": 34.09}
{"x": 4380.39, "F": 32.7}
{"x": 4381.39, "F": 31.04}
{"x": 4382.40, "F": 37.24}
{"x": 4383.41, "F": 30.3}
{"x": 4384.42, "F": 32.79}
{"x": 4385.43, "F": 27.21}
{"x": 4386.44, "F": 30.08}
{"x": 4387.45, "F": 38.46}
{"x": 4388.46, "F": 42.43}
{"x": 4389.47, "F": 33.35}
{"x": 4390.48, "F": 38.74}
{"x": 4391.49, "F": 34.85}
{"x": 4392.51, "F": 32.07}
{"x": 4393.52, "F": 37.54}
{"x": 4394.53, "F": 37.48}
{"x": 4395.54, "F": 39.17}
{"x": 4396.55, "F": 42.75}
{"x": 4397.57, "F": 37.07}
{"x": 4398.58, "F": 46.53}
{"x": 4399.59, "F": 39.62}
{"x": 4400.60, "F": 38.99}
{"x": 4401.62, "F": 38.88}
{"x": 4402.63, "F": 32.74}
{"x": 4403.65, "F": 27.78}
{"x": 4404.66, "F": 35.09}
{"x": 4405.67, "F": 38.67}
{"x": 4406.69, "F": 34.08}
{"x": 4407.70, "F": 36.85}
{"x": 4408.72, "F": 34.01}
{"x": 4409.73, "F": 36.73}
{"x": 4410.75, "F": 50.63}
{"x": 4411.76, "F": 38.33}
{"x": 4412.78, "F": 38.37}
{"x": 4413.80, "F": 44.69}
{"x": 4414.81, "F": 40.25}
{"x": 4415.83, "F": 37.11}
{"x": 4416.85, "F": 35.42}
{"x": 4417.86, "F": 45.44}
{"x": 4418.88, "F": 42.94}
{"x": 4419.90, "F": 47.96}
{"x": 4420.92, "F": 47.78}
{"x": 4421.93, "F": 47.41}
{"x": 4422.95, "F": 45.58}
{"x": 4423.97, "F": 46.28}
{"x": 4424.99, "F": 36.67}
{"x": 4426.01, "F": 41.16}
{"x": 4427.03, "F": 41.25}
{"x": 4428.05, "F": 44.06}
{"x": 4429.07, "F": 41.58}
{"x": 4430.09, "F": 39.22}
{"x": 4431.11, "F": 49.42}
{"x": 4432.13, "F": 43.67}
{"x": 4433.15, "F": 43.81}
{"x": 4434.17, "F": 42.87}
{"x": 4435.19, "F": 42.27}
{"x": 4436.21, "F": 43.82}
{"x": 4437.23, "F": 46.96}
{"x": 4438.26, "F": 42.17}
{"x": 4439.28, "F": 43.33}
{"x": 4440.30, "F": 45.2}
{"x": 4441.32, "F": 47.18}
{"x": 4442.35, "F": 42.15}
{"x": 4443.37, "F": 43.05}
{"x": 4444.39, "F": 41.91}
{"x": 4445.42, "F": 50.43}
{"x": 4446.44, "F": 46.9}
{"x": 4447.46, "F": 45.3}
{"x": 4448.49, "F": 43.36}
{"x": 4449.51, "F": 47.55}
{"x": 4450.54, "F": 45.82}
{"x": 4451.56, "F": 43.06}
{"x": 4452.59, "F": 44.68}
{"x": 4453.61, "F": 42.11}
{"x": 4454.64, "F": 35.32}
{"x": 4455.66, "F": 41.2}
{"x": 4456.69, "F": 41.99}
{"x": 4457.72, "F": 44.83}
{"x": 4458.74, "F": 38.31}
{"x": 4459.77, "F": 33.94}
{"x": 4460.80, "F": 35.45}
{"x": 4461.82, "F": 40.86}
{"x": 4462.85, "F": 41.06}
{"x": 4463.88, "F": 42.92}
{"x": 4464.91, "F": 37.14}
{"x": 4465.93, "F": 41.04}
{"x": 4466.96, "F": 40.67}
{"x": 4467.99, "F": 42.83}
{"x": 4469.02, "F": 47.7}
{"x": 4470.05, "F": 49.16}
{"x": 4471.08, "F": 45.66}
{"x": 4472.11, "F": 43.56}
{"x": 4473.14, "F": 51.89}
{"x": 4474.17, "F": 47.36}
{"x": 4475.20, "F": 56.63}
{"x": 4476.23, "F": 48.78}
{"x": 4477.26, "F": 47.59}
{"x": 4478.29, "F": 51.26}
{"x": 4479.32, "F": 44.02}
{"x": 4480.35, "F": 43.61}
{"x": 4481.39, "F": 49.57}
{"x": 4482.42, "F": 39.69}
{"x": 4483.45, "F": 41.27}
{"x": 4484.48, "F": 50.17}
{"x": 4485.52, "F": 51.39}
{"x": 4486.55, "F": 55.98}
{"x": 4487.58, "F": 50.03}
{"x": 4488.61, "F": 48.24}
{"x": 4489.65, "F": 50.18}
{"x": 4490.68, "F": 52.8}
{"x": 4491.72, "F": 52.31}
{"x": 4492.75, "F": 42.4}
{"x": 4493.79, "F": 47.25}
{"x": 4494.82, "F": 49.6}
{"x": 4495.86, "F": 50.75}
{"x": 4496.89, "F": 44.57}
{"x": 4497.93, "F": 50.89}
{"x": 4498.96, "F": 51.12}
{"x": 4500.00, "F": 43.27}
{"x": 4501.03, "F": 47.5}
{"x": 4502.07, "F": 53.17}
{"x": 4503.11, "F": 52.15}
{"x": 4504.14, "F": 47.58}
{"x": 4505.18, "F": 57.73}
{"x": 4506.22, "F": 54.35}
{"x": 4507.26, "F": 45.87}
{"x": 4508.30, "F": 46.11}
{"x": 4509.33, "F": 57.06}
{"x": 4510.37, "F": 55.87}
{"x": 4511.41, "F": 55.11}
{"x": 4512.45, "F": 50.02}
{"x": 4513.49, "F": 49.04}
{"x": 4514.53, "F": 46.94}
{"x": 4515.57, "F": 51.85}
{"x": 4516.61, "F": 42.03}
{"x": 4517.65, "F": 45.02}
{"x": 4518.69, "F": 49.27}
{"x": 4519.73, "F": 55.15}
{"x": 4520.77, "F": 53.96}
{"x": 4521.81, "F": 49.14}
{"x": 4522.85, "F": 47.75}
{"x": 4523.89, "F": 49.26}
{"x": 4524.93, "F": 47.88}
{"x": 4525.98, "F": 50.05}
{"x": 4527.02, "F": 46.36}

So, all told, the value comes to 1.8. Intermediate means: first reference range 44.4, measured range 42.2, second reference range 48.5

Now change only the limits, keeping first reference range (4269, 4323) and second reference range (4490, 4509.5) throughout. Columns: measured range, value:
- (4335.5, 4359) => -1.9 A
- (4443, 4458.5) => 0.5 A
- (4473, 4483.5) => 0.1 A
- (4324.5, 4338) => -1.5 A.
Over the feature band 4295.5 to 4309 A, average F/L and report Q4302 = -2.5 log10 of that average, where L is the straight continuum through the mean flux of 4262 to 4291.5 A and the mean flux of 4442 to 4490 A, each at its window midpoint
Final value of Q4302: 0.265 mag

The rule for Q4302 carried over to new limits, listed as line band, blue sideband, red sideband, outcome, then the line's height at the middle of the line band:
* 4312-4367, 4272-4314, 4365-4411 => -0.17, 33.8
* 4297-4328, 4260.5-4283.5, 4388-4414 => 0.13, 35.7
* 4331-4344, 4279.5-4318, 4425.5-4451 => -0.12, 34.3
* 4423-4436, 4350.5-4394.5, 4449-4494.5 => -0.01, 42.6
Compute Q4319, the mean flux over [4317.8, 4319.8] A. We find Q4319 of 41.9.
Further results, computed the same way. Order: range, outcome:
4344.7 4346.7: 42.5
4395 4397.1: 40.8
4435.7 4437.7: 45.4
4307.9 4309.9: 22.8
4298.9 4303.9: 26.3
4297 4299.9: 29.5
